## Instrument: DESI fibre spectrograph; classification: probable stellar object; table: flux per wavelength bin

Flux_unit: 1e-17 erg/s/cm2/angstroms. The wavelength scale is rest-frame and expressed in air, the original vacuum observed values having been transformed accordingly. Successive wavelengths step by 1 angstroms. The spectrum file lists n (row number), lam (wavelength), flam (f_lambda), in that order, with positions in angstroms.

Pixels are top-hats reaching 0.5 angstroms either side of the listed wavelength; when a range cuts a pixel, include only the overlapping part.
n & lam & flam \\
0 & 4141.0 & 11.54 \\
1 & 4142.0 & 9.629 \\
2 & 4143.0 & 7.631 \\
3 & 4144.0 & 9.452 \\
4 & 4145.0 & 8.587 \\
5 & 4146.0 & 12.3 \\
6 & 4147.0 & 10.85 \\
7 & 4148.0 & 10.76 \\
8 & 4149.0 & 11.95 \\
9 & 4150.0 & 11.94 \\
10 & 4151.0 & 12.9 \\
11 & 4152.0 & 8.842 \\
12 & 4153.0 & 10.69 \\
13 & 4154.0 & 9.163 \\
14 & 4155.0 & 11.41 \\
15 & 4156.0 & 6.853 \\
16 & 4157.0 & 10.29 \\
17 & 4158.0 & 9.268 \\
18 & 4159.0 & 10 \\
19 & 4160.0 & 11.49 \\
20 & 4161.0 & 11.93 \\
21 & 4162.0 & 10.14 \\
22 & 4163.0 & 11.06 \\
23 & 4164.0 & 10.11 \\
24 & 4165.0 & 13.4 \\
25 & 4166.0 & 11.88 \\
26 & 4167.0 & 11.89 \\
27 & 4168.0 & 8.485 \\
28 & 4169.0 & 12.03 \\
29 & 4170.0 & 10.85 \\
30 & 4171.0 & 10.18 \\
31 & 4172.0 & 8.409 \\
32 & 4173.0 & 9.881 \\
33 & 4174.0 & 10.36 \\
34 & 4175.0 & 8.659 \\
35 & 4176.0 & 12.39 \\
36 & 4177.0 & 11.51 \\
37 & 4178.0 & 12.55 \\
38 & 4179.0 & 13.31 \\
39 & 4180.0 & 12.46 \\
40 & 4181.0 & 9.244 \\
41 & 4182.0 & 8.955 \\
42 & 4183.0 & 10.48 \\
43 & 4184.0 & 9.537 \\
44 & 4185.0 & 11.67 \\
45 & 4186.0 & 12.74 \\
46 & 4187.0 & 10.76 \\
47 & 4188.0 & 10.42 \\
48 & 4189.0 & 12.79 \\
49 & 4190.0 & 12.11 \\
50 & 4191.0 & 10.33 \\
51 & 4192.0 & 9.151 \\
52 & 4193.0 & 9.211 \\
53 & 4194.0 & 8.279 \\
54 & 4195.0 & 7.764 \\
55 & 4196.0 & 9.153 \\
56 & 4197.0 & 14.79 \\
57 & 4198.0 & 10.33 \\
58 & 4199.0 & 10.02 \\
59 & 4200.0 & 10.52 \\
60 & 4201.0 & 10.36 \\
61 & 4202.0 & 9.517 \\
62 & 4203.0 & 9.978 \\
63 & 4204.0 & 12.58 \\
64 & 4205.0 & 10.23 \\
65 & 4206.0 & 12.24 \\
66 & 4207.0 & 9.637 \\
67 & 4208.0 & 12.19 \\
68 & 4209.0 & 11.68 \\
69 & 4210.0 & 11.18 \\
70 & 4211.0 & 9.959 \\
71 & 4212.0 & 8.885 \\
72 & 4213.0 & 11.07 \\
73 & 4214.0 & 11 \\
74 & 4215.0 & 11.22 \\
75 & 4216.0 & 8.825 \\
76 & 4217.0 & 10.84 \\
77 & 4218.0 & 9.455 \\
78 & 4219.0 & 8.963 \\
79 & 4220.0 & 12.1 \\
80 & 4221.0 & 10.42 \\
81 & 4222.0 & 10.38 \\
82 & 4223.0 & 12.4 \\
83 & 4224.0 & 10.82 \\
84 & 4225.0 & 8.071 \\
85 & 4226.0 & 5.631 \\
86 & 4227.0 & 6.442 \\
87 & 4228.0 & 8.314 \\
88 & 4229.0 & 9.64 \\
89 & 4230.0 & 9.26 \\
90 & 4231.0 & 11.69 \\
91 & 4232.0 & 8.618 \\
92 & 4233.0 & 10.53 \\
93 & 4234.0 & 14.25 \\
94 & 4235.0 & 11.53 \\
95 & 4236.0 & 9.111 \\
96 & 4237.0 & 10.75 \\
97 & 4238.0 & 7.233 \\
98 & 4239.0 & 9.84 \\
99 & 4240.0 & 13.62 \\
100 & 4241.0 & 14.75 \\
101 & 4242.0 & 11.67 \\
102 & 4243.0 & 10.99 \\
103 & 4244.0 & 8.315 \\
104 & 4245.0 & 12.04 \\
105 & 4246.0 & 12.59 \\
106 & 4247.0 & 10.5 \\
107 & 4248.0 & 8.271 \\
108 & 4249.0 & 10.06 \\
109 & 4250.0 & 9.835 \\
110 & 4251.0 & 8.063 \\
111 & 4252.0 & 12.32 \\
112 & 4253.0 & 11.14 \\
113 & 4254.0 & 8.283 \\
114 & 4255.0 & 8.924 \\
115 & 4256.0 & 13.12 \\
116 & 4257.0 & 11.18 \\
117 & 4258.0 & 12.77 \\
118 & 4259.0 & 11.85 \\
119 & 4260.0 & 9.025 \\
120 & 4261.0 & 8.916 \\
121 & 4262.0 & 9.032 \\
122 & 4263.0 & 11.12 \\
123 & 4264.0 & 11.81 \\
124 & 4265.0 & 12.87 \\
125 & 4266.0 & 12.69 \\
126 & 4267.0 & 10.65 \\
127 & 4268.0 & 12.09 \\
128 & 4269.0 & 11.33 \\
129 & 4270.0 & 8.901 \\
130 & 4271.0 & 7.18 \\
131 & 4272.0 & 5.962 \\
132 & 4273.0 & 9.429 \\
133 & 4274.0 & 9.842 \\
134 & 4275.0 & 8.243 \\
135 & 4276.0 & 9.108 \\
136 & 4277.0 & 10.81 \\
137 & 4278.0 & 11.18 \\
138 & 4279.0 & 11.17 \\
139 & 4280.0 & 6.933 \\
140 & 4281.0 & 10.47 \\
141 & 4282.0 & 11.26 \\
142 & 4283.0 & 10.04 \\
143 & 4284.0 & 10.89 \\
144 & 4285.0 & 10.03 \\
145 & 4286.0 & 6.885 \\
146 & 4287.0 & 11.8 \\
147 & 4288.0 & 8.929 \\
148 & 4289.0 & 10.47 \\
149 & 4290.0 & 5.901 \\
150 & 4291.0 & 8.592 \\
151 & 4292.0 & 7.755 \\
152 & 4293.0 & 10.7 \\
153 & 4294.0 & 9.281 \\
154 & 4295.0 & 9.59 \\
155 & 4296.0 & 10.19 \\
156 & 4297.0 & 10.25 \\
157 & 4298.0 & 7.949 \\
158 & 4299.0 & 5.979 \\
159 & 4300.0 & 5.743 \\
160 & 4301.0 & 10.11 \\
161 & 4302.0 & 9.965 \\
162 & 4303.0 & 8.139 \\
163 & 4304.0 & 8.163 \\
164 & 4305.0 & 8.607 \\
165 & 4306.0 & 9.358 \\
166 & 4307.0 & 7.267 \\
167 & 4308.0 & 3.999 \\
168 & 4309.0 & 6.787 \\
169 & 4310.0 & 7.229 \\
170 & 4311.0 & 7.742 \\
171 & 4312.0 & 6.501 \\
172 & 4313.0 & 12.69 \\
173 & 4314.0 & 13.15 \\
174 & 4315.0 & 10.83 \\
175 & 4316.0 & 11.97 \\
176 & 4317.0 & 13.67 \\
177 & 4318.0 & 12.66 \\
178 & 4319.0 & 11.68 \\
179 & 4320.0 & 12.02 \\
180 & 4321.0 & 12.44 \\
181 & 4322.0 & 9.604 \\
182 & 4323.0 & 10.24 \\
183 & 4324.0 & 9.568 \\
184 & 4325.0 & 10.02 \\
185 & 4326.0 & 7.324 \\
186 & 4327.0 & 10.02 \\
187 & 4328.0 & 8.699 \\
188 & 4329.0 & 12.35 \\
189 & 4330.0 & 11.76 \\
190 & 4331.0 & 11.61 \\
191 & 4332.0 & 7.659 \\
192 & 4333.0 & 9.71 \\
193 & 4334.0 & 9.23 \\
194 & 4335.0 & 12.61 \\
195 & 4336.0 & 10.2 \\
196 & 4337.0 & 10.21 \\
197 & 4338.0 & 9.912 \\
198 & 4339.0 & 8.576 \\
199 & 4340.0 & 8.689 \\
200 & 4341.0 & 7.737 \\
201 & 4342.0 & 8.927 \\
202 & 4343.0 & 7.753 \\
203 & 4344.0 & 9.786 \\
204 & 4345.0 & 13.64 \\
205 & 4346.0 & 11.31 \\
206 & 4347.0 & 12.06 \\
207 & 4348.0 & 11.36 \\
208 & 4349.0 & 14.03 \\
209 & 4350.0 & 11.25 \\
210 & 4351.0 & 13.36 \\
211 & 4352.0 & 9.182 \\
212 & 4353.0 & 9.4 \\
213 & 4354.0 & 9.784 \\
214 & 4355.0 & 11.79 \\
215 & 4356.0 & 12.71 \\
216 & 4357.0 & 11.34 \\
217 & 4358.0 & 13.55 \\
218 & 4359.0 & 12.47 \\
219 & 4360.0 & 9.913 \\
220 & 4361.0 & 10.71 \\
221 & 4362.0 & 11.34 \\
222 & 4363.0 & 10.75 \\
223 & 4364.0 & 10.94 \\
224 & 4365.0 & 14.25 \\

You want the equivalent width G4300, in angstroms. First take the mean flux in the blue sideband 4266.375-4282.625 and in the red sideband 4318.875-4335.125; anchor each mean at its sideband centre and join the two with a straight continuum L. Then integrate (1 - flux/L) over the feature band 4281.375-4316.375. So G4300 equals 3.4 angstroms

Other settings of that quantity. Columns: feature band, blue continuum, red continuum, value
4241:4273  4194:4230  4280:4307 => -3.17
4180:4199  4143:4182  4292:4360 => 0.16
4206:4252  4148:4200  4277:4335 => -0.48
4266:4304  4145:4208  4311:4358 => 4.83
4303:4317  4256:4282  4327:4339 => 1.81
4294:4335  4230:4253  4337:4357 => 4.02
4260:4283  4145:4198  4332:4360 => 1.44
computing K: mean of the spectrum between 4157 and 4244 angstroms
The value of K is 10.5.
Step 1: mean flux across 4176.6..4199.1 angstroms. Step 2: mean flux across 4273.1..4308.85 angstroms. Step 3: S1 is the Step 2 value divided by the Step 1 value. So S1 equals 0.84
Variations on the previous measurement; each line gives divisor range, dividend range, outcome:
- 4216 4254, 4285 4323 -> 0.91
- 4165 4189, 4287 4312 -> 0.76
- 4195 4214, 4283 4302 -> 0.84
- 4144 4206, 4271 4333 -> 0.89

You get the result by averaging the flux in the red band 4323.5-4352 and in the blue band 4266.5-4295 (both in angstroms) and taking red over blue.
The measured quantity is 1.09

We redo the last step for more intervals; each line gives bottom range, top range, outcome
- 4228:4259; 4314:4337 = 1.01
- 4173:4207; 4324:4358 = 0.98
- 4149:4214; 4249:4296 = 0.93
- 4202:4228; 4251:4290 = 0.99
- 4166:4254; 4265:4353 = 0.94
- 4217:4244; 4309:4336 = 1.02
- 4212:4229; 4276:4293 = 0.99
